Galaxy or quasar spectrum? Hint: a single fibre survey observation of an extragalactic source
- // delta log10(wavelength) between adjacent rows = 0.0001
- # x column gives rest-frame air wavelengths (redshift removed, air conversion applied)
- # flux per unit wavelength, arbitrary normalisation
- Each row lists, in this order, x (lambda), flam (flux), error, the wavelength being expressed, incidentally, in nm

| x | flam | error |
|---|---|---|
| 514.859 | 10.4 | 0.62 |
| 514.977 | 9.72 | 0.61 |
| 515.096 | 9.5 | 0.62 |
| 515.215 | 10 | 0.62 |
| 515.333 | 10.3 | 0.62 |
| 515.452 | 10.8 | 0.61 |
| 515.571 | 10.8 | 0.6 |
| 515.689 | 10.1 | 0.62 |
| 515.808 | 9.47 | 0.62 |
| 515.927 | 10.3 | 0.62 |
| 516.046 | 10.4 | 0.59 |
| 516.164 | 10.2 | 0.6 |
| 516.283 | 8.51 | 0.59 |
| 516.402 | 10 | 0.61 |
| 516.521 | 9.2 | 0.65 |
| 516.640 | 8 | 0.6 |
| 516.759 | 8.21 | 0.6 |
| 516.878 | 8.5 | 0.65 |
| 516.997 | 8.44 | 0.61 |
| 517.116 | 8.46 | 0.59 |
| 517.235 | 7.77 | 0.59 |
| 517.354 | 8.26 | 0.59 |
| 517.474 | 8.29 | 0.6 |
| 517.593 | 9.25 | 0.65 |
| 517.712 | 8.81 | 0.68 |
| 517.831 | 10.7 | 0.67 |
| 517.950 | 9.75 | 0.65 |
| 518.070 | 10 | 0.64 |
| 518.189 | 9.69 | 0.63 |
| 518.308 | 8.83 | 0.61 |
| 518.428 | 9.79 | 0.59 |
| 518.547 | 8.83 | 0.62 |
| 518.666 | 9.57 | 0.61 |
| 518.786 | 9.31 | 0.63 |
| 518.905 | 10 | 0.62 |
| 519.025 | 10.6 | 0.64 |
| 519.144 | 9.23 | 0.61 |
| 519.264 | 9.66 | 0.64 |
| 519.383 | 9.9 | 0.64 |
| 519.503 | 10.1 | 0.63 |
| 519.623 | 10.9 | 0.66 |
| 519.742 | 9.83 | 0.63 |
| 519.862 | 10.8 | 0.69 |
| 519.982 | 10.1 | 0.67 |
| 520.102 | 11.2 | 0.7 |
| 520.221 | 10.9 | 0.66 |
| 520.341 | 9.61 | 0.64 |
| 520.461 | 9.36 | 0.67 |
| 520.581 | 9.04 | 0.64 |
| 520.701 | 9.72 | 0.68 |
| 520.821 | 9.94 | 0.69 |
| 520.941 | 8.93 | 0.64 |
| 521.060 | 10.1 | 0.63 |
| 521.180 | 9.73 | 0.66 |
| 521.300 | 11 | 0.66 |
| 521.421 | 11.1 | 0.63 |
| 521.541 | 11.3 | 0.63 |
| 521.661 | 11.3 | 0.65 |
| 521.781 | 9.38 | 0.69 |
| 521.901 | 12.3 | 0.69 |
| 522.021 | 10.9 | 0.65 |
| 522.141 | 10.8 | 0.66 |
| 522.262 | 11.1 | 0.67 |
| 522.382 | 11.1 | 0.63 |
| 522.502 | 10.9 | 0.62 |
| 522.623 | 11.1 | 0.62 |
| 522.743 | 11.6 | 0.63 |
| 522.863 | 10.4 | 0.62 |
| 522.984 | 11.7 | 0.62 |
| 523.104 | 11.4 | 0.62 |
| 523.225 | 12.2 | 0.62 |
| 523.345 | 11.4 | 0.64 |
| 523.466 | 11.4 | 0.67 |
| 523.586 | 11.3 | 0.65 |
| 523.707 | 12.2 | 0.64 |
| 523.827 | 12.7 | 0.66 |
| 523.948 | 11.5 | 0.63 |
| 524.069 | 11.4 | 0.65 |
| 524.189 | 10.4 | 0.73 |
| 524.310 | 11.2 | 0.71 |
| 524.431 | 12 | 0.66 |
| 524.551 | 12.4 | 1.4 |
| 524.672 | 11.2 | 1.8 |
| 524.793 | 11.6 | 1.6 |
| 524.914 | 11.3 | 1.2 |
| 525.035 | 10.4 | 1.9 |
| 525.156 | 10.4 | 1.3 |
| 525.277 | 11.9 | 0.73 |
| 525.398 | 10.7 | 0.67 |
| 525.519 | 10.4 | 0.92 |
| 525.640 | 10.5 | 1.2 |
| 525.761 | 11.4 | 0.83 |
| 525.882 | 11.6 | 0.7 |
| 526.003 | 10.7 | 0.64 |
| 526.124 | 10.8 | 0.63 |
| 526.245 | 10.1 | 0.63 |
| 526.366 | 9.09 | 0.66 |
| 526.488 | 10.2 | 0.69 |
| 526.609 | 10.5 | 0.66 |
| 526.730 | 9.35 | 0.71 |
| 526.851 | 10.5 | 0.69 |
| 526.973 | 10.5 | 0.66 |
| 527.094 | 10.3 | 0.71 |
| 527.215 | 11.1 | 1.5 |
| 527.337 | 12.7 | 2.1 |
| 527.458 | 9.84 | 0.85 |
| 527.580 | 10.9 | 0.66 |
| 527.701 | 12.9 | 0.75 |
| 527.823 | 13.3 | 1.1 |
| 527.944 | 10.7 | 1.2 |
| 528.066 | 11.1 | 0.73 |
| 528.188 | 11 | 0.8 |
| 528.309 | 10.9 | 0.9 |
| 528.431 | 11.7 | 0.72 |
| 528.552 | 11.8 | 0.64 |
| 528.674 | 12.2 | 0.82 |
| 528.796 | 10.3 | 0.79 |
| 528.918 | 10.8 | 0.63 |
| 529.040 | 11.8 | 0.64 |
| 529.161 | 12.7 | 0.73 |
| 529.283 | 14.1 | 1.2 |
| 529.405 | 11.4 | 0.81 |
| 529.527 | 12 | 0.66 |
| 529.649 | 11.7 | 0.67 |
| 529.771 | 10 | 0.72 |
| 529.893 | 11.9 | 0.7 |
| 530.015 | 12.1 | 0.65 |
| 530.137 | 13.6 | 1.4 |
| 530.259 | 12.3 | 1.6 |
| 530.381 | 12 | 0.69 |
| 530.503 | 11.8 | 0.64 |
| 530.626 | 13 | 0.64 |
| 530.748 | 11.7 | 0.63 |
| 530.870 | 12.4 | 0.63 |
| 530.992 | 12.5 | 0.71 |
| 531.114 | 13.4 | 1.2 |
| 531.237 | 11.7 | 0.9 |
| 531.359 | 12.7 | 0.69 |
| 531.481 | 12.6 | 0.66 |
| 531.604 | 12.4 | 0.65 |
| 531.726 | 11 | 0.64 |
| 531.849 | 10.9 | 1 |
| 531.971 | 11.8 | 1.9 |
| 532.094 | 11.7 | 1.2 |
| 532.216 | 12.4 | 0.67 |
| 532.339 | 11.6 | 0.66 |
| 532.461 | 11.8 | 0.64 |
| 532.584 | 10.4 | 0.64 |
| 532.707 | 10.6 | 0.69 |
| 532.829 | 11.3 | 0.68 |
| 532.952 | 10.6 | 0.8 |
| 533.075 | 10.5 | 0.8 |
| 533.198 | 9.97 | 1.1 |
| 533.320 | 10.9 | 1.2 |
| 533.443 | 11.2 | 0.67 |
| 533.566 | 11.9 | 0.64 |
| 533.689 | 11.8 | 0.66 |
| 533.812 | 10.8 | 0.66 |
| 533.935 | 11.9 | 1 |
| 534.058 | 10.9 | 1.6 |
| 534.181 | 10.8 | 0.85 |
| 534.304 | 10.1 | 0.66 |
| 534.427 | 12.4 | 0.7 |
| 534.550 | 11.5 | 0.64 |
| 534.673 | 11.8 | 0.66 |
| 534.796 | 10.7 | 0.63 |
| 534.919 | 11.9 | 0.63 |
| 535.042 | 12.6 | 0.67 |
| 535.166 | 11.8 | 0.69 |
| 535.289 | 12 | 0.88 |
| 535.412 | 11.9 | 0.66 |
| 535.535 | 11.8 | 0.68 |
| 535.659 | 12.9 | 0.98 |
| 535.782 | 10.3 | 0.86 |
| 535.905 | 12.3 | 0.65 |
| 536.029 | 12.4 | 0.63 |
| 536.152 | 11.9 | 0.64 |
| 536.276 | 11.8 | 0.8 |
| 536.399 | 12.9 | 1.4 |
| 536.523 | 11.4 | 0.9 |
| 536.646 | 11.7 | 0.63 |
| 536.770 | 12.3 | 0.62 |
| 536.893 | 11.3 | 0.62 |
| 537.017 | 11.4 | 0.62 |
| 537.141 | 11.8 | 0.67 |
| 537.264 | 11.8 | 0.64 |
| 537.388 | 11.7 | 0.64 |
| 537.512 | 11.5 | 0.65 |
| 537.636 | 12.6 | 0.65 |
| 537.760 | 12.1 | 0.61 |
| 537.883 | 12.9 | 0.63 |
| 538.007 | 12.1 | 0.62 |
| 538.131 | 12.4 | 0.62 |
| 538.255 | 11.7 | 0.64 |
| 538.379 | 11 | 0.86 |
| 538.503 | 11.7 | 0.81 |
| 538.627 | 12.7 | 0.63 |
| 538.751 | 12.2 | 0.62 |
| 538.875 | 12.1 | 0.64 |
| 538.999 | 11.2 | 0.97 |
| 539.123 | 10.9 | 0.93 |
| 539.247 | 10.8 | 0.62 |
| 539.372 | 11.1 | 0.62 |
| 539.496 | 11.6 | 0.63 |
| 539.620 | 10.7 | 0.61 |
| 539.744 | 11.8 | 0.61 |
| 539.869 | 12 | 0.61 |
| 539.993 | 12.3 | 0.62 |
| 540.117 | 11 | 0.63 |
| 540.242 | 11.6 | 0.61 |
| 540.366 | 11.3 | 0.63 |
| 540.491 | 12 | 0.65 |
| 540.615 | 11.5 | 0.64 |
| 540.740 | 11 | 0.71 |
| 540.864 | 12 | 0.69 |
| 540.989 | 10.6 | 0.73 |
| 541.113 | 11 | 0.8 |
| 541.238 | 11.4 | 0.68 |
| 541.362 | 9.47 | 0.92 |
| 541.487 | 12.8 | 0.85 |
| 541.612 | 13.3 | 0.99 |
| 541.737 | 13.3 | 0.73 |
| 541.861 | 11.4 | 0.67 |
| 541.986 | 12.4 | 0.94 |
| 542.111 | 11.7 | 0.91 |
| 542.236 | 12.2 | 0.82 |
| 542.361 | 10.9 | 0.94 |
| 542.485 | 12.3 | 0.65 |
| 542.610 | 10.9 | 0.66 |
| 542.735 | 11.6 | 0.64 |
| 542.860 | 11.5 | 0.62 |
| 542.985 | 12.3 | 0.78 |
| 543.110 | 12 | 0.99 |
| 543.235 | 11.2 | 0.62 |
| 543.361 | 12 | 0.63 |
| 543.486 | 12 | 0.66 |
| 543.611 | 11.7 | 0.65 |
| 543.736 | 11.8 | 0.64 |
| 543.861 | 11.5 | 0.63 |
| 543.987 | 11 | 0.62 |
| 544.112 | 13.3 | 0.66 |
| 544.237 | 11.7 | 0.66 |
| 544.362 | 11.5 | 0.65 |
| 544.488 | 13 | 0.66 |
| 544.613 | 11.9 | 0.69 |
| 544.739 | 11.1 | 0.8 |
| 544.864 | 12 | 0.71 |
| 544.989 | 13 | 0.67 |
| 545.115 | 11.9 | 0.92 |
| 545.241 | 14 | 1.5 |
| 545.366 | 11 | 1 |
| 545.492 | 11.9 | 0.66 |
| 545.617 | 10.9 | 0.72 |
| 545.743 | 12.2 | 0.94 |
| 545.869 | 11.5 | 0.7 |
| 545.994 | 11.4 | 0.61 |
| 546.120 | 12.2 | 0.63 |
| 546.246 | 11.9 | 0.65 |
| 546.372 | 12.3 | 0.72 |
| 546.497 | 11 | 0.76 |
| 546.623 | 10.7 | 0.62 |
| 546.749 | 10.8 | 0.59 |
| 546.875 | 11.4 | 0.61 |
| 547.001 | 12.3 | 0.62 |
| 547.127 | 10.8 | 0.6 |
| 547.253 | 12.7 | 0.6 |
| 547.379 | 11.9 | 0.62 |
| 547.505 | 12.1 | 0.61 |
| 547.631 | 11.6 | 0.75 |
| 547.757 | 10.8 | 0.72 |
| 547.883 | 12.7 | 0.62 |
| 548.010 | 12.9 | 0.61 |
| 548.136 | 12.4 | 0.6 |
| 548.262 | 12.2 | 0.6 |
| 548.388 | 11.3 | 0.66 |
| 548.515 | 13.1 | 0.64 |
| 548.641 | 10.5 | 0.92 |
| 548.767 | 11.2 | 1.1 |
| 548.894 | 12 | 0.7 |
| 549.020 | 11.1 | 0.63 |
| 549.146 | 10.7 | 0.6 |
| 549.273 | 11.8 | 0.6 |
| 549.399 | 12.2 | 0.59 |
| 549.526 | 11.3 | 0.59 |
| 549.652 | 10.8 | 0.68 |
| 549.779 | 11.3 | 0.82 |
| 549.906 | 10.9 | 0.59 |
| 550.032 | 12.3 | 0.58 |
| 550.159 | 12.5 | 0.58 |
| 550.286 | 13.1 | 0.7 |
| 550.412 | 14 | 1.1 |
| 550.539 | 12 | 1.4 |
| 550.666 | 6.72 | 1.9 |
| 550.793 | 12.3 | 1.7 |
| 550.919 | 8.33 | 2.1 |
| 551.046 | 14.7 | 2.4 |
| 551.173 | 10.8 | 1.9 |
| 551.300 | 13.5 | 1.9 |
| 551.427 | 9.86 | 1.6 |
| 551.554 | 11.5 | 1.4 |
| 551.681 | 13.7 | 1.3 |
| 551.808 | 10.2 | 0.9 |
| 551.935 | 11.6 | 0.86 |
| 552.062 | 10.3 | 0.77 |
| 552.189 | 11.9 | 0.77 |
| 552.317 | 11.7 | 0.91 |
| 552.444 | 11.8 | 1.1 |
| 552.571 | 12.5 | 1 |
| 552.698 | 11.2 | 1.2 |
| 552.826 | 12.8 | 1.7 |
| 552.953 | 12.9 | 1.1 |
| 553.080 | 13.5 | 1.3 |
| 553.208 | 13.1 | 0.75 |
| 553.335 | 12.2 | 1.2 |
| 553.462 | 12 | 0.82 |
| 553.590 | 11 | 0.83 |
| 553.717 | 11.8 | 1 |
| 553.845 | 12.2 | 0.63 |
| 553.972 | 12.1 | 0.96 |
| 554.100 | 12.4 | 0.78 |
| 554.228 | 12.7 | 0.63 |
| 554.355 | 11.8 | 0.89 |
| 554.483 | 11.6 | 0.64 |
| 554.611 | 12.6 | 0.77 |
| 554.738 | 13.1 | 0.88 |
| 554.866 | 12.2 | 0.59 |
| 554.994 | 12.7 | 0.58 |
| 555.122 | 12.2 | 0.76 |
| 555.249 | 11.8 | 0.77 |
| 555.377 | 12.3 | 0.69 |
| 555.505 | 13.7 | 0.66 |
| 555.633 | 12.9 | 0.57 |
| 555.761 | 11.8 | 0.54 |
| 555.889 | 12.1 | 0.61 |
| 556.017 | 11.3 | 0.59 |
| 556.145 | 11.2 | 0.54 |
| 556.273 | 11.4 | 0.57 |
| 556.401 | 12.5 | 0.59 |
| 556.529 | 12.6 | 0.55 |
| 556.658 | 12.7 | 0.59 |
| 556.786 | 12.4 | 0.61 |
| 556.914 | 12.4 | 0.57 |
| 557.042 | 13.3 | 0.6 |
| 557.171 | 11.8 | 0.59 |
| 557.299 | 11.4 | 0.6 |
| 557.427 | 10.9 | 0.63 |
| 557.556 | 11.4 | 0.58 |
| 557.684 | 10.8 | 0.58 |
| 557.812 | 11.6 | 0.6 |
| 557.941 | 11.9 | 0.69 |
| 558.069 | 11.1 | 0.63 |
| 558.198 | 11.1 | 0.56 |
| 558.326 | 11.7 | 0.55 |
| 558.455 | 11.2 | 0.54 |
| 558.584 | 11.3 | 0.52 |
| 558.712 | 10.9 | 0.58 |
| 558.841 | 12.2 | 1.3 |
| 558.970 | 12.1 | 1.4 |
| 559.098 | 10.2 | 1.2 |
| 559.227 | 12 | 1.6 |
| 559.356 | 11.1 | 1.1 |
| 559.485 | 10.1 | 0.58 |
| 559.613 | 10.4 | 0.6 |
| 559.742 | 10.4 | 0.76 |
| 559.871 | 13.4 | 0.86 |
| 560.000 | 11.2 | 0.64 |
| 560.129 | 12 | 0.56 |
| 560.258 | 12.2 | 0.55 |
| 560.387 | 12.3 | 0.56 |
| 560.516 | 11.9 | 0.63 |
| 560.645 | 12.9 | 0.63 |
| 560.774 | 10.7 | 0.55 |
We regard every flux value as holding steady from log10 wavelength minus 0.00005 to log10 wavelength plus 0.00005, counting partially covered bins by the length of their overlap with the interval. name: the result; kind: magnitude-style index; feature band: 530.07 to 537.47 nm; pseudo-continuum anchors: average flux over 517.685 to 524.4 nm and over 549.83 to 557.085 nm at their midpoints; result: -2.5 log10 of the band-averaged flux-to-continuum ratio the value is -0.058 mag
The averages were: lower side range 10.5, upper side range 12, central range 11.7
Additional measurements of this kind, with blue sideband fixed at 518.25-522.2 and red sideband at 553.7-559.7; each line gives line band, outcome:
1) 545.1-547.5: -0.04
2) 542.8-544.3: -0.06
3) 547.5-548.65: -0.05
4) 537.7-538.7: -0.10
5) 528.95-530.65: -0.15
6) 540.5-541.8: -0.05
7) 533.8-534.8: -0.05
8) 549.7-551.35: -0.01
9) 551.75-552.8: 0.02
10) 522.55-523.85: -0.13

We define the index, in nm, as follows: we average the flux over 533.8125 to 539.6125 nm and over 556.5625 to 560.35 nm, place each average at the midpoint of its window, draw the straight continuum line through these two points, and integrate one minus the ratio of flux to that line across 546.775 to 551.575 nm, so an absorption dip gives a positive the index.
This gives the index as -0.01 nm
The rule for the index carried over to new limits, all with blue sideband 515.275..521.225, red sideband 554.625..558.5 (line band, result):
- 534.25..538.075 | -0.41 nm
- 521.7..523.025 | -0.16 nm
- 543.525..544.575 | -0.07 nm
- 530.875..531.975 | -0.18 nm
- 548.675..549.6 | 0.01 nm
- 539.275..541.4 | -0.07 nm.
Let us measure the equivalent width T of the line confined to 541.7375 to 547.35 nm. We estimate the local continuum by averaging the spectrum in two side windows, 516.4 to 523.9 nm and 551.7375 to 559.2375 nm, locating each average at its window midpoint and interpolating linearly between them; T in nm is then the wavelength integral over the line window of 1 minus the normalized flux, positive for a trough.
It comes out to -0.21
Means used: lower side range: 10.1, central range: 11.8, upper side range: 11.9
